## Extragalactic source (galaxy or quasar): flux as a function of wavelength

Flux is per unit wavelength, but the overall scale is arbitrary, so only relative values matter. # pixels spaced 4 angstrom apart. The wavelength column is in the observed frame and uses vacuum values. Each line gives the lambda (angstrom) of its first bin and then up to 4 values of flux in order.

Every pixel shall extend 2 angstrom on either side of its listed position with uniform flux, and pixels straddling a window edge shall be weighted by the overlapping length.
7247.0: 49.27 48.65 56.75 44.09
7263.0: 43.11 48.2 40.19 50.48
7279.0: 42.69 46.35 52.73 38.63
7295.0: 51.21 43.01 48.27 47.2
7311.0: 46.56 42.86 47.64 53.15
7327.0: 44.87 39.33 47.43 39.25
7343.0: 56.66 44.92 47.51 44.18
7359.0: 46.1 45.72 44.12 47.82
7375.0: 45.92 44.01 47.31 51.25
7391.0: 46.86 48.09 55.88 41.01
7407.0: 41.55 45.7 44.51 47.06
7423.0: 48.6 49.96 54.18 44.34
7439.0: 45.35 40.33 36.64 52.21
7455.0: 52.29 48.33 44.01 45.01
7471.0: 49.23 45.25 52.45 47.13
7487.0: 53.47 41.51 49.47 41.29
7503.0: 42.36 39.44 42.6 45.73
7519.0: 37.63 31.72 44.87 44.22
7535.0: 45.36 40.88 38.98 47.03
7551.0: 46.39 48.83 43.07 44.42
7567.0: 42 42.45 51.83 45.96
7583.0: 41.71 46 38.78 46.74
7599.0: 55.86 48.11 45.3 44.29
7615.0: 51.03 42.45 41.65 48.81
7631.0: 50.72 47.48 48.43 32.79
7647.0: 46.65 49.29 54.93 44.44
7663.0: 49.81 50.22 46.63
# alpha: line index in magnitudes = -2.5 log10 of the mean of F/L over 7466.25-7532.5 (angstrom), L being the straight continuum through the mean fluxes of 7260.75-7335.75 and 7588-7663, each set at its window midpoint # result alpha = 0.049 mag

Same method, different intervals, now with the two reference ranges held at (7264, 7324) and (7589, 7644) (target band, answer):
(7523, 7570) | 0.06 mag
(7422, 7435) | -0.08 mag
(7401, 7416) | 0.08 mag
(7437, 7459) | 0.02 mag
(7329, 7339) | 0.09 mag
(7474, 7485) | -0.05 mag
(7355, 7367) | 0.02 mag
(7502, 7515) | 0.10 mag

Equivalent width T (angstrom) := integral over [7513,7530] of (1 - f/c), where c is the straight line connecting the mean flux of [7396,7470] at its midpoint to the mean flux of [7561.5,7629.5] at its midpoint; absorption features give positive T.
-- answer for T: 2.2 angstrom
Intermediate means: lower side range 46.6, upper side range 45.8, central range 40.2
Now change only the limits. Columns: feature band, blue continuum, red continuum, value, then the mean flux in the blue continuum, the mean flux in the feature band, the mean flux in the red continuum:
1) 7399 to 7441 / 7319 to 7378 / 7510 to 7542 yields -2.24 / 46.2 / 46.7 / 41.5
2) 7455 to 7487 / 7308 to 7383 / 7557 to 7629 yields -1.55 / 46.1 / 48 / 45.6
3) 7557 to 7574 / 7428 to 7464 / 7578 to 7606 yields 1.00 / 46.6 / 43.5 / 46.1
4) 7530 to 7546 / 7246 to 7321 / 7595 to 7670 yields 1.57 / 46.7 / 42.5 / 47.3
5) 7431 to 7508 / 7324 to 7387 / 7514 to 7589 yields -2.59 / 46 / 46.1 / 43.6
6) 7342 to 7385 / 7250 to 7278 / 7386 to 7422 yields 0.35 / 47.1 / 46.5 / 46.8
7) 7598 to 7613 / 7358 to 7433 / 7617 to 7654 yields -0.68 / 47.2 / 47.9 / 45.6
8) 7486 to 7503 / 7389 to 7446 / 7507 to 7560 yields -0.59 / 46.5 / 45.5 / 42.7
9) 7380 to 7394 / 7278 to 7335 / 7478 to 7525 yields -0.95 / 46.1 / 48.1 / 43.5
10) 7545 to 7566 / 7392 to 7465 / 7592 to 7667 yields 0.54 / 46.7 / 45.8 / 47.1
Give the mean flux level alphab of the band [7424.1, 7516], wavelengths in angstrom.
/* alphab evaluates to 46.2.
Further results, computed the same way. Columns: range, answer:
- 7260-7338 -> 45.9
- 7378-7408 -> 47.3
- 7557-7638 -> 46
